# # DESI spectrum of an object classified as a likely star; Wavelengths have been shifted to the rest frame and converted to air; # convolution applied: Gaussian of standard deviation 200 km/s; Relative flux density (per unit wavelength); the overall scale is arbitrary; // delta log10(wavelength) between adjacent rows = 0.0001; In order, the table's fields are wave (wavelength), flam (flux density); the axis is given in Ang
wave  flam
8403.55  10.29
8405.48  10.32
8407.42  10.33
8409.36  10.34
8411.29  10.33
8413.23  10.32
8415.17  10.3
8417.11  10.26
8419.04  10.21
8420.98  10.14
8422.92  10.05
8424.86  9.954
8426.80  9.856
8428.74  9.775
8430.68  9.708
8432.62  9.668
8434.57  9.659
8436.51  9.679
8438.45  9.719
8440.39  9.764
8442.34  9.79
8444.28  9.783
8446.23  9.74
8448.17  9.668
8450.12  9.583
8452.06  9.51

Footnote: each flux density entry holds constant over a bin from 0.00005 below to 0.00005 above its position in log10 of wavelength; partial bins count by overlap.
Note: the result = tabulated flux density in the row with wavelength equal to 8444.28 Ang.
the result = 9.783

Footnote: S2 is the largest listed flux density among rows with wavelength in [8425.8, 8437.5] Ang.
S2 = 9.856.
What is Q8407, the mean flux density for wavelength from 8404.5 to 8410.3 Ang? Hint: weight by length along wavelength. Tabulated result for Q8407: 10.3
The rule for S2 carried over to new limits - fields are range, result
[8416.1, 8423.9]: 10.26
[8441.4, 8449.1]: 9.79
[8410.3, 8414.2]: 10.33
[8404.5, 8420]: 10.34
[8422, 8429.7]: 10.05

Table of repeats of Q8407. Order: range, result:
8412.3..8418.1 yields 10.3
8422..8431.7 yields 9.87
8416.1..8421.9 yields 10.2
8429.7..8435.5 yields 9.67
